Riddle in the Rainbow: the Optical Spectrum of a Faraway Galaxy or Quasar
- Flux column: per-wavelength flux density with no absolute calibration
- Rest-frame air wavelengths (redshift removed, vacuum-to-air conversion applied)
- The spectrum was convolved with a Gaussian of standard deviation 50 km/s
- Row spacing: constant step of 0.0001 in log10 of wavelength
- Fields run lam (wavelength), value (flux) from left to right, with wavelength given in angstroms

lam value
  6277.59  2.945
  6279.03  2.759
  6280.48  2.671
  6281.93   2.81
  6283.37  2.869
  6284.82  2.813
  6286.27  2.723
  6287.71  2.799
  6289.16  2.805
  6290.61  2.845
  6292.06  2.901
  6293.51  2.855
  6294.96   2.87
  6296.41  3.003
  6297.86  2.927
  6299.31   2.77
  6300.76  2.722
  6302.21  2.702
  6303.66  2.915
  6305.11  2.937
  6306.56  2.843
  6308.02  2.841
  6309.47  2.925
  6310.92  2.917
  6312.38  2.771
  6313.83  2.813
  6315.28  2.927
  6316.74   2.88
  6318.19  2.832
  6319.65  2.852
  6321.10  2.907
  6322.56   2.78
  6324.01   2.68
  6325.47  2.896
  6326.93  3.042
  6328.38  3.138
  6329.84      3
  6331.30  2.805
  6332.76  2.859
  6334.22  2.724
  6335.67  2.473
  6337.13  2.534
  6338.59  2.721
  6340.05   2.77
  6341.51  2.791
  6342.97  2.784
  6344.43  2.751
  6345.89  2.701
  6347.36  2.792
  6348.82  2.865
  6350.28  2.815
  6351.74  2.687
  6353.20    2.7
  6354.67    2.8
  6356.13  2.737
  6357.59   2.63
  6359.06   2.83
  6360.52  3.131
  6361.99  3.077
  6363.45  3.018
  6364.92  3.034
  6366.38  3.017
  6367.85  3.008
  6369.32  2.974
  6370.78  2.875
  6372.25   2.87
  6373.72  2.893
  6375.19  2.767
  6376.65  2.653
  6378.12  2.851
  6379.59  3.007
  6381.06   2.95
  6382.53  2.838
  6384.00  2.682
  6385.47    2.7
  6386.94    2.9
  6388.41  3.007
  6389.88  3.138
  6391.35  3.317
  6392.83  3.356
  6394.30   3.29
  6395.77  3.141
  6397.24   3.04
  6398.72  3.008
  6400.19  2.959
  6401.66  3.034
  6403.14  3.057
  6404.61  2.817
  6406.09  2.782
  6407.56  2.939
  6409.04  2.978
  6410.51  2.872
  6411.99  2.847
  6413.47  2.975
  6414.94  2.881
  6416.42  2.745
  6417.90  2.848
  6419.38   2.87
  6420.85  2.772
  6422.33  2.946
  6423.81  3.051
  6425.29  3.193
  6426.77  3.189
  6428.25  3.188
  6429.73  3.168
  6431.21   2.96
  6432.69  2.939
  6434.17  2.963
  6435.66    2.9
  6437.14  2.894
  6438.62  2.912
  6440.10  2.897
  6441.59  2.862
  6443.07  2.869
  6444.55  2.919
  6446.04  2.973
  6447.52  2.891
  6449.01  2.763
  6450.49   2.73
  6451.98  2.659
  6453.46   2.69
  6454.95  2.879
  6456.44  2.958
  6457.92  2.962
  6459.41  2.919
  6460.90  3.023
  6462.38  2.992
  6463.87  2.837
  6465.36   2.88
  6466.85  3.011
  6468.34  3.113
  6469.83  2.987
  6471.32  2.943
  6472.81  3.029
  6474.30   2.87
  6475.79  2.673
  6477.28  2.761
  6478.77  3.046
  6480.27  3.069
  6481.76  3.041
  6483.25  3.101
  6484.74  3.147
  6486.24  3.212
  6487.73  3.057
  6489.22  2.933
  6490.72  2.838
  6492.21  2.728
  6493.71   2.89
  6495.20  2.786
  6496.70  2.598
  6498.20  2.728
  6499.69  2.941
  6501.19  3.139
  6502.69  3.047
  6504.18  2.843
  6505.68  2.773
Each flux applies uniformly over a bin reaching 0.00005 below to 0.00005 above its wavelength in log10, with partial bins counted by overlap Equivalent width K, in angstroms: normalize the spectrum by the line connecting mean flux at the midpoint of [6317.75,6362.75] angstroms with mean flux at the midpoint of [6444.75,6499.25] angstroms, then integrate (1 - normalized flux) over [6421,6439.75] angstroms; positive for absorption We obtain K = -0.9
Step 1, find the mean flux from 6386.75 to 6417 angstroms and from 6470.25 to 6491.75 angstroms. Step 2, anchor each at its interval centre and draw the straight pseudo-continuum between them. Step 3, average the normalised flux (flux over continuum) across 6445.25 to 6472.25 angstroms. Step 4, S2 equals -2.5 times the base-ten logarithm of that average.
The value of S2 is 0.031 mag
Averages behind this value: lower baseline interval 3.01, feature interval 2.9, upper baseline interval 2.98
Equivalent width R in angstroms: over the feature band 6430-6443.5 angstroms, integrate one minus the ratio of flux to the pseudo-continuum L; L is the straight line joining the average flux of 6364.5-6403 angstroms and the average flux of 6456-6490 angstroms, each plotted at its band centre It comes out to 0.3 angstroms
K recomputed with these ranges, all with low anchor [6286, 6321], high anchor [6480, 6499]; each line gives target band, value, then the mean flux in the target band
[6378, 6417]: -1.1 angstroms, 2.97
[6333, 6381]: 0.9 angstroms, 2.82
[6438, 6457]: 0.4 angstroms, 2.84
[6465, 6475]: -0.2 angstroms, 2.98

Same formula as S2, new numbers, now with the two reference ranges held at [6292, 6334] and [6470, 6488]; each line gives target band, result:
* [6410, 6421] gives 0.03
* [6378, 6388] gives 0.03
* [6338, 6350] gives 0.05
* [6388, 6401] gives -0.08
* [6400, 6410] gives 0.00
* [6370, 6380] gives 0.03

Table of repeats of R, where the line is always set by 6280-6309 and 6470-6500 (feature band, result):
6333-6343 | 0.58 angstroms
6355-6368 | -0.32 angstroms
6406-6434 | -0.66 angstroms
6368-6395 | -0.71 angstroms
